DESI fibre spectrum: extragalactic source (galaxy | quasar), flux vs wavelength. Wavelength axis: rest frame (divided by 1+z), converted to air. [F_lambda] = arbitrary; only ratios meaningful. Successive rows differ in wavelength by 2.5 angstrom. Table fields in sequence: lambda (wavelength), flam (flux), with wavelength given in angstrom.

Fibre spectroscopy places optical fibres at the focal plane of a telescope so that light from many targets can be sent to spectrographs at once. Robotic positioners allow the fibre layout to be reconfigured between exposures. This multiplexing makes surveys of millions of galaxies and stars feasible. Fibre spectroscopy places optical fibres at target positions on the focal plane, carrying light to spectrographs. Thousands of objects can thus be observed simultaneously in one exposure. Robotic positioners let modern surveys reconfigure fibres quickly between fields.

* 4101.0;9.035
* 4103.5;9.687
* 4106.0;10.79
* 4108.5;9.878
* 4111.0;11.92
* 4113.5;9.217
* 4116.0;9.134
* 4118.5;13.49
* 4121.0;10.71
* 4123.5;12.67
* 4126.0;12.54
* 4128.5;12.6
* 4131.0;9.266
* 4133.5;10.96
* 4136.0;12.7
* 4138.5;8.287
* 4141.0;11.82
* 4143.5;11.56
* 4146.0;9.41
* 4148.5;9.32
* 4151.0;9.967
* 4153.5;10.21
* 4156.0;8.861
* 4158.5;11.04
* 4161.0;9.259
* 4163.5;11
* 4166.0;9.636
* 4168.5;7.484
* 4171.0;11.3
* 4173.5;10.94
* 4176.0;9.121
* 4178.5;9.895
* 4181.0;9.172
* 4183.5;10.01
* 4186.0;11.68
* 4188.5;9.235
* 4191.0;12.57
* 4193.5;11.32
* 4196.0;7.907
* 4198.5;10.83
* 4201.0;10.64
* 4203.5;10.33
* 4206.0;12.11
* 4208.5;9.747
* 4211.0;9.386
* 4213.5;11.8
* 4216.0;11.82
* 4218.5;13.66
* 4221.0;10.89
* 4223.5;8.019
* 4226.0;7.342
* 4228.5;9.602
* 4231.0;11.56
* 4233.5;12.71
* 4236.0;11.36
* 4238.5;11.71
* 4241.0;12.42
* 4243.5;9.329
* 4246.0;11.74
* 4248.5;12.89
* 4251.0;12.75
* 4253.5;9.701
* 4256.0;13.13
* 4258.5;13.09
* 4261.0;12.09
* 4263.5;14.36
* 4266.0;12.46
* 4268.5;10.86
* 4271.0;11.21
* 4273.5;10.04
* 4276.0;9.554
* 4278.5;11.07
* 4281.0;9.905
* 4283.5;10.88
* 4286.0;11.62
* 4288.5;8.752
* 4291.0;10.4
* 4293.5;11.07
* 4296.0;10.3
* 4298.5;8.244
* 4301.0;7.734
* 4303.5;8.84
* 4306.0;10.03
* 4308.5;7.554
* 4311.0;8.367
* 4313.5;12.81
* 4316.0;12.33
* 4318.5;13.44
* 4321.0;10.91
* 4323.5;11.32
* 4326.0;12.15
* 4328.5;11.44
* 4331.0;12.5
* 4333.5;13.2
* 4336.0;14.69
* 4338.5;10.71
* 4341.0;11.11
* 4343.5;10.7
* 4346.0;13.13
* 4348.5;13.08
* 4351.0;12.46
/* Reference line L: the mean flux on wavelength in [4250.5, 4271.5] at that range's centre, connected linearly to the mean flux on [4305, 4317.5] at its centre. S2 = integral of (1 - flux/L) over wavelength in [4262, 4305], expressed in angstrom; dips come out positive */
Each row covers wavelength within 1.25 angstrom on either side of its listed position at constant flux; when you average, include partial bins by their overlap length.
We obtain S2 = 3.5 angstrom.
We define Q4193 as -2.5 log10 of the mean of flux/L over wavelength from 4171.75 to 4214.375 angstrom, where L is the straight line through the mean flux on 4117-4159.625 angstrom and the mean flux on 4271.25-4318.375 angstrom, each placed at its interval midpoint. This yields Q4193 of 0.02 mag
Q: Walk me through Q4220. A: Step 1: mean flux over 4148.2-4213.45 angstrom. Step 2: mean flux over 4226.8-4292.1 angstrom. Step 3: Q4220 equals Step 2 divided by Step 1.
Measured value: 1.12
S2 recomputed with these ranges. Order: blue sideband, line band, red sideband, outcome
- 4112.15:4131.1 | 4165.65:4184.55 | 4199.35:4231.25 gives 2.0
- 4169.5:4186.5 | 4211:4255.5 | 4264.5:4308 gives -4.1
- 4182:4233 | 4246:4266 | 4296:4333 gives -3.7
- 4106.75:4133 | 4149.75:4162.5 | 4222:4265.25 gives 1.5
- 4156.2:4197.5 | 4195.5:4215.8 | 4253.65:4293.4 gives -0.2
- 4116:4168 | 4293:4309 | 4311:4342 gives 3.8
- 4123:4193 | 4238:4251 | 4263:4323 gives -1.6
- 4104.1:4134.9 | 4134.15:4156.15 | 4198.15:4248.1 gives 1.4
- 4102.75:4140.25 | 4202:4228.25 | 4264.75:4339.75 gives 1.0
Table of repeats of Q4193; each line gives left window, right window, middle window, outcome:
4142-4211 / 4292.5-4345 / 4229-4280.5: -0.10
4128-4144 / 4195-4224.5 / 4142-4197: 0.08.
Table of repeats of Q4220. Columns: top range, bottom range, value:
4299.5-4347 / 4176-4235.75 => 1.06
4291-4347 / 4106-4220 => 1.04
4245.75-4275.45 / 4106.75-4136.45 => 1.07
